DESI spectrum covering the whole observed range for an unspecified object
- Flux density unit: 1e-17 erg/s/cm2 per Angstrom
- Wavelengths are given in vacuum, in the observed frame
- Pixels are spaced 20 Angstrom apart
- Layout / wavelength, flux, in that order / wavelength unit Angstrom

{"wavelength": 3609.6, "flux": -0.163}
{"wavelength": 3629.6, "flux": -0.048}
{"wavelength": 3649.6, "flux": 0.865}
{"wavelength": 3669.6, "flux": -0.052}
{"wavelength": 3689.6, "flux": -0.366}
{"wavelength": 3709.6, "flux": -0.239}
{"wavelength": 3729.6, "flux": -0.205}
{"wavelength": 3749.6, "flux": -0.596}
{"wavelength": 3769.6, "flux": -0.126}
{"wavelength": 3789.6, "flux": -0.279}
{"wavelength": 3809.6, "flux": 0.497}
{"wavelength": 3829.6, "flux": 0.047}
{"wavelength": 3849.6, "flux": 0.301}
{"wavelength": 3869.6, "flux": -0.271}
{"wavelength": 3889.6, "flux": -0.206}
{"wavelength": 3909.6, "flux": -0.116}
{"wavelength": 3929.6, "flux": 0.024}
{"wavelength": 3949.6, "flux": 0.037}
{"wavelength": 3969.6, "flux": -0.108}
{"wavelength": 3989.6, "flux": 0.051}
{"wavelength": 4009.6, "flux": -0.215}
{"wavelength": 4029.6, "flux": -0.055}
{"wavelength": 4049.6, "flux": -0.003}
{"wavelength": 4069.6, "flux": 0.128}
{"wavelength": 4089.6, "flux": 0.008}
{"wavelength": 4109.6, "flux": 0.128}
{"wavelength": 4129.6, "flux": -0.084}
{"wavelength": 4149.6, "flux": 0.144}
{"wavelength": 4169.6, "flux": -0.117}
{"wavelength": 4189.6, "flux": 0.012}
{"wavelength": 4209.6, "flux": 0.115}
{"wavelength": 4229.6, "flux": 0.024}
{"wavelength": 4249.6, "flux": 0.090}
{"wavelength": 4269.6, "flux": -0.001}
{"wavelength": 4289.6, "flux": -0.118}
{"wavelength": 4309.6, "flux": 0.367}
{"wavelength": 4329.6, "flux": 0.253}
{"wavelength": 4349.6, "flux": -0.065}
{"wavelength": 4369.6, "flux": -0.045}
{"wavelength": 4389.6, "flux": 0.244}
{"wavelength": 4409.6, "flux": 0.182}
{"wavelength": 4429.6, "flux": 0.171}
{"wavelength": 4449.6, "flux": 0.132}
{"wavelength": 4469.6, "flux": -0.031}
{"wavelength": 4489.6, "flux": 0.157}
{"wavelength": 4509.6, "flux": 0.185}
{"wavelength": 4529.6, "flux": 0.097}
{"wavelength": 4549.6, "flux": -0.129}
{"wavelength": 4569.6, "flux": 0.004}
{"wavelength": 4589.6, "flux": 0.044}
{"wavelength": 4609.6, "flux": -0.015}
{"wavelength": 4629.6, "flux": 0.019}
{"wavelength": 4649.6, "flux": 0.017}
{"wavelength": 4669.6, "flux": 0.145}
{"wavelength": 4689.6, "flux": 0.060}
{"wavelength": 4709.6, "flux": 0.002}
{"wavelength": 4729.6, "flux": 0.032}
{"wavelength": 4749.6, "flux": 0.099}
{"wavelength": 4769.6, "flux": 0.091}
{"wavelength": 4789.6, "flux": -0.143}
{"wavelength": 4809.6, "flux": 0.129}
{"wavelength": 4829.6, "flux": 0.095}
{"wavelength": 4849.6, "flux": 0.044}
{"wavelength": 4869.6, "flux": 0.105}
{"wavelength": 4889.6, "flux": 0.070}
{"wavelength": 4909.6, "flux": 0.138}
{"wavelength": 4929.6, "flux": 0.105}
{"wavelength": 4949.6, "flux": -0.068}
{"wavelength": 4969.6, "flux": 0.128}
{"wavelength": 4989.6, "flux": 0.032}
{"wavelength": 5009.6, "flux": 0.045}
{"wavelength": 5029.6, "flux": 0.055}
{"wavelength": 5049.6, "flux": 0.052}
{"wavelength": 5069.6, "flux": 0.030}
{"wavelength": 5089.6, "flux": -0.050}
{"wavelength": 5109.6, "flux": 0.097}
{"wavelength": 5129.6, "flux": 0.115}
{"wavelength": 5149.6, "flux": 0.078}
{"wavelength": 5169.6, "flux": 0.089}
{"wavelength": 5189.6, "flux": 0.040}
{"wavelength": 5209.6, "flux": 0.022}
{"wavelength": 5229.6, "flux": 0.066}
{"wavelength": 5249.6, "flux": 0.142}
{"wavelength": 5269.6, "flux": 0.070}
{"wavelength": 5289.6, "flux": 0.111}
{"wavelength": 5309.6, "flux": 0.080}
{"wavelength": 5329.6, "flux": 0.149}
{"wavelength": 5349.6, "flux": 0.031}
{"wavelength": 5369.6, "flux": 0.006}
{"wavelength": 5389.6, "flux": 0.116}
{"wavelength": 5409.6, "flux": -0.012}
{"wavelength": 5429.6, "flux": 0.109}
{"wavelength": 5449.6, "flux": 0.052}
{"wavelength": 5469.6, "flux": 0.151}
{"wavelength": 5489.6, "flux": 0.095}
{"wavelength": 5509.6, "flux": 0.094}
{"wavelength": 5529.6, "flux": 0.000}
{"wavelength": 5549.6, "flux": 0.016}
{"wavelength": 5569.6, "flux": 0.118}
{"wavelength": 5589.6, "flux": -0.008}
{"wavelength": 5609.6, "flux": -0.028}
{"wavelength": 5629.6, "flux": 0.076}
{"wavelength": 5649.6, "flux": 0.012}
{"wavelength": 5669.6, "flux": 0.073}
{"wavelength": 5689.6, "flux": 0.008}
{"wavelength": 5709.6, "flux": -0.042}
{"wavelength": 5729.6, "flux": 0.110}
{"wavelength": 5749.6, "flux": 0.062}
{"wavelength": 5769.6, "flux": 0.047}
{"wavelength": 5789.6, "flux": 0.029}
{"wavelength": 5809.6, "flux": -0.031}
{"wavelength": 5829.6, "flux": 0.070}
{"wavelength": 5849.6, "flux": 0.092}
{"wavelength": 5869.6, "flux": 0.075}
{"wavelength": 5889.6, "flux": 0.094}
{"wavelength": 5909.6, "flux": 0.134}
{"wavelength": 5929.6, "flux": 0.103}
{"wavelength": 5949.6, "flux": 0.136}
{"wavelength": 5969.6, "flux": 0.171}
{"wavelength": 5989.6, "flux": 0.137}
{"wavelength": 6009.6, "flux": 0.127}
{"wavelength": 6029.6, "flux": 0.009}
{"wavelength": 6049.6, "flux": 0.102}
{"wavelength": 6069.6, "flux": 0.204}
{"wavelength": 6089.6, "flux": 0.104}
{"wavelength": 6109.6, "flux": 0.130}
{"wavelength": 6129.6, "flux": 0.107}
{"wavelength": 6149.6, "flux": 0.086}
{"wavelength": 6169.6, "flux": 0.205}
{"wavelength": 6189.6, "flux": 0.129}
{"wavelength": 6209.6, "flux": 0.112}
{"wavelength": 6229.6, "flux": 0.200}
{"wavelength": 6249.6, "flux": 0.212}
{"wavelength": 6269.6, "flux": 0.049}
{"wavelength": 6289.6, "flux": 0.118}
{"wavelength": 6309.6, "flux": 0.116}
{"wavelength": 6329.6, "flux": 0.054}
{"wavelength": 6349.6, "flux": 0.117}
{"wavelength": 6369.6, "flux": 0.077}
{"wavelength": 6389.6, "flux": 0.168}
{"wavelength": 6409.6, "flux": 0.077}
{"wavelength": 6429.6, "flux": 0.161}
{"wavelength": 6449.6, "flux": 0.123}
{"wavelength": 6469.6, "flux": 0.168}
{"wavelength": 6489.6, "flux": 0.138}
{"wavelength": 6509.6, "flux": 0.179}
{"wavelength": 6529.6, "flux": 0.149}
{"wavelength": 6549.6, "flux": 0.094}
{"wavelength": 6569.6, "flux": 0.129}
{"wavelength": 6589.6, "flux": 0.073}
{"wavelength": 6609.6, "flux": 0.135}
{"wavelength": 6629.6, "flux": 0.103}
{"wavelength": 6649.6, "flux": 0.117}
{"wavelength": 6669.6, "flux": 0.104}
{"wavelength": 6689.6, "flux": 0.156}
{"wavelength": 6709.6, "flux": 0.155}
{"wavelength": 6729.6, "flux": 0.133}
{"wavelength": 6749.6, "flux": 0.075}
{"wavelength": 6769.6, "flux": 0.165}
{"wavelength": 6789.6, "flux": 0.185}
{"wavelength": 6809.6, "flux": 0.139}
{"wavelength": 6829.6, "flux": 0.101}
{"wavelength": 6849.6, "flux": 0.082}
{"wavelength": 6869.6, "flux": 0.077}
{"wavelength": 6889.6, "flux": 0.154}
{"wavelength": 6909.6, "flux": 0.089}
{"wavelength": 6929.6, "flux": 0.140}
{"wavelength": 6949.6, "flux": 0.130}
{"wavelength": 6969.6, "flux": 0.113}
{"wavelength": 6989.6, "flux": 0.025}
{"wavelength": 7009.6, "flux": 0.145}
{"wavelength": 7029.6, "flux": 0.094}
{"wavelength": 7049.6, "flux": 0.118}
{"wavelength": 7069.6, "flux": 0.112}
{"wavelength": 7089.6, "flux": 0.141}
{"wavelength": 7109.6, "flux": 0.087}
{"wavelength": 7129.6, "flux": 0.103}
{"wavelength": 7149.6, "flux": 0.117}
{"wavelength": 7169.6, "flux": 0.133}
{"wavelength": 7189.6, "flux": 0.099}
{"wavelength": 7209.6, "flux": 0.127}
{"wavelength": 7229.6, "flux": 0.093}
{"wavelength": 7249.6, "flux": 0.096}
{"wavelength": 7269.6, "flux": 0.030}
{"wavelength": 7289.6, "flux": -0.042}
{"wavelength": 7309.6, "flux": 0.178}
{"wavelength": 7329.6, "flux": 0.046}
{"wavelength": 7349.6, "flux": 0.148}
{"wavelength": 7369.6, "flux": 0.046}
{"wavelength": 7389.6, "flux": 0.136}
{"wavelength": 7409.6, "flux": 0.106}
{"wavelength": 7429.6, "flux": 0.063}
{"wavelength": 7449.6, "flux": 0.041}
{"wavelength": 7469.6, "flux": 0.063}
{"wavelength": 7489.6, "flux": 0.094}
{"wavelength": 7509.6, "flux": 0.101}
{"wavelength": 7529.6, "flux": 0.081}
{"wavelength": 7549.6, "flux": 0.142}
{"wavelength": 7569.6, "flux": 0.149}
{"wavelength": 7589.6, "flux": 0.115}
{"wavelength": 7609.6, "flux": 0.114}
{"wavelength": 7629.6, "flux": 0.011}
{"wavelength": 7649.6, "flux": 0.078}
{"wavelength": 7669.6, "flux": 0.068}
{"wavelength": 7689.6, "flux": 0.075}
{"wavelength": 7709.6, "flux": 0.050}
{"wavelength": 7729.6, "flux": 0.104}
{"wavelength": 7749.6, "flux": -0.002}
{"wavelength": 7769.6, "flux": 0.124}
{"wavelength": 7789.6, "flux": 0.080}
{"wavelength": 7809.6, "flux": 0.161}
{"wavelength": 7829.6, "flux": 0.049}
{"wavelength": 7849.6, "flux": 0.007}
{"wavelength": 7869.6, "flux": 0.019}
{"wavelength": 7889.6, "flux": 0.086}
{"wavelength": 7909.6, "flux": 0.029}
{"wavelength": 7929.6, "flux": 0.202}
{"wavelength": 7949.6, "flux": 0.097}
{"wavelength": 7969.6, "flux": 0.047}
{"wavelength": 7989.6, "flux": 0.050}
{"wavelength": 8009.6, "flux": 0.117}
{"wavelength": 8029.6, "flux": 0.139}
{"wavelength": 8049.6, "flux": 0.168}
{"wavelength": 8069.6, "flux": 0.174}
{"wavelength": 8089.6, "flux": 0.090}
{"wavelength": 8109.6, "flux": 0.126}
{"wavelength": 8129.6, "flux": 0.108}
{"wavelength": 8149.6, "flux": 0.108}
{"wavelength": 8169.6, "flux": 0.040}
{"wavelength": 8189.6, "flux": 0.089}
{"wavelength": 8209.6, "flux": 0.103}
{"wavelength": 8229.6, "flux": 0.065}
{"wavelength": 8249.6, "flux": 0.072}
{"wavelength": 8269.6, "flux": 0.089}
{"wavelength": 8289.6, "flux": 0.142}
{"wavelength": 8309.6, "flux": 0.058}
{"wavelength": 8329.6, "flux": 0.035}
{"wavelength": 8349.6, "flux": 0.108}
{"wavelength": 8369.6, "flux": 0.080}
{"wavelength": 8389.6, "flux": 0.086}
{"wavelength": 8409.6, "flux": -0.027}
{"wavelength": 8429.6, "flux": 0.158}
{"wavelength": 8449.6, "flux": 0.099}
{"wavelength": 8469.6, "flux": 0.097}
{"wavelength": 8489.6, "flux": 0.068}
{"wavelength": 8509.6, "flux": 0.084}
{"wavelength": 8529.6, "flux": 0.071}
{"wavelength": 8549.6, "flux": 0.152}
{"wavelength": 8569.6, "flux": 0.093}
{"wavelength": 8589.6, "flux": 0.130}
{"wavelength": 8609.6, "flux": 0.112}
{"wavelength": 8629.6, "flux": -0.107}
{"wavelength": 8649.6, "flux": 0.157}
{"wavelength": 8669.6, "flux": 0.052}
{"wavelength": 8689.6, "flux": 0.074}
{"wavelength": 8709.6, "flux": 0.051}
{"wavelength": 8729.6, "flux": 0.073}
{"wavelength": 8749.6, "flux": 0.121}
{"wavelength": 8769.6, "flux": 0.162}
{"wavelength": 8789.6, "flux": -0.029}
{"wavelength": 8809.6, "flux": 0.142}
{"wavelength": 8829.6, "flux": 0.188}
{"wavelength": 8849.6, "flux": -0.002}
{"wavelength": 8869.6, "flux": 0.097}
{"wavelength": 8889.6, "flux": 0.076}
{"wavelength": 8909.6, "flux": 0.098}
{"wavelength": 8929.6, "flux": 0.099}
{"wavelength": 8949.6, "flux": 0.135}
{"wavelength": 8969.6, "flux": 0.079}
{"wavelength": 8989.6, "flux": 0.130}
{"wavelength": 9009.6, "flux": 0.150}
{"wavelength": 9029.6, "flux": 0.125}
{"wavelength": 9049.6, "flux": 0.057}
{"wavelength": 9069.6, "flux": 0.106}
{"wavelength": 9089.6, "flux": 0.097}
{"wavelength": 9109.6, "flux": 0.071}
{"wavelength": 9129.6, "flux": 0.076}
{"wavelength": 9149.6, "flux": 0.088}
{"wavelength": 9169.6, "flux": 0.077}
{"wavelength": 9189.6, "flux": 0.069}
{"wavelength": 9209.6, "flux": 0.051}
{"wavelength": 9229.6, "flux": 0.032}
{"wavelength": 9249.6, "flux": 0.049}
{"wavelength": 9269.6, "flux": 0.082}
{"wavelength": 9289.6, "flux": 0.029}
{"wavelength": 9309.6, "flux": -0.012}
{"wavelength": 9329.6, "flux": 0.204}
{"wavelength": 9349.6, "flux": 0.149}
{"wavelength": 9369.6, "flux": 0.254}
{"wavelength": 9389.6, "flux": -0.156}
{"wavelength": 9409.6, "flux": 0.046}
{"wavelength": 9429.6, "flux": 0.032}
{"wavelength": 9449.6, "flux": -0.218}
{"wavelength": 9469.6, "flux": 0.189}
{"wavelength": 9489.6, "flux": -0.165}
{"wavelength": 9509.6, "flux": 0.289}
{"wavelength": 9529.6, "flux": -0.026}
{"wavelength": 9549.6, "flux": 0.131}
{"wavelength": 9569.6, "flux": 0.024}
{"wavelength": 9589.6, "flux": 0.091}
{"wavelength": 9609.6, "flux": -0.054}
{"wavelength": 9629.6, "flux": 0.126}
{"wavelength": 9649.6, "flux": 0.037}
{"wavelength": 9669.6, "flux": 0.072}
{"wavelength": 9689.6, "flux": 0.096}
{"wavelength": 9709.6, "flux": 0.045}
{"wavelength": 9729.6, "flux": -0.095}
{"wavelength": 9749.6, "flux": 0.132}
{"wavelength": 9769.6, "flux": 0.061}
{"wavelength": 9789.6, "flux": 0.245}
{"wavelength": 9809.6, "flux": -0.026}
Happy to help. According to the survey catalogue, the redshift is 0.30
